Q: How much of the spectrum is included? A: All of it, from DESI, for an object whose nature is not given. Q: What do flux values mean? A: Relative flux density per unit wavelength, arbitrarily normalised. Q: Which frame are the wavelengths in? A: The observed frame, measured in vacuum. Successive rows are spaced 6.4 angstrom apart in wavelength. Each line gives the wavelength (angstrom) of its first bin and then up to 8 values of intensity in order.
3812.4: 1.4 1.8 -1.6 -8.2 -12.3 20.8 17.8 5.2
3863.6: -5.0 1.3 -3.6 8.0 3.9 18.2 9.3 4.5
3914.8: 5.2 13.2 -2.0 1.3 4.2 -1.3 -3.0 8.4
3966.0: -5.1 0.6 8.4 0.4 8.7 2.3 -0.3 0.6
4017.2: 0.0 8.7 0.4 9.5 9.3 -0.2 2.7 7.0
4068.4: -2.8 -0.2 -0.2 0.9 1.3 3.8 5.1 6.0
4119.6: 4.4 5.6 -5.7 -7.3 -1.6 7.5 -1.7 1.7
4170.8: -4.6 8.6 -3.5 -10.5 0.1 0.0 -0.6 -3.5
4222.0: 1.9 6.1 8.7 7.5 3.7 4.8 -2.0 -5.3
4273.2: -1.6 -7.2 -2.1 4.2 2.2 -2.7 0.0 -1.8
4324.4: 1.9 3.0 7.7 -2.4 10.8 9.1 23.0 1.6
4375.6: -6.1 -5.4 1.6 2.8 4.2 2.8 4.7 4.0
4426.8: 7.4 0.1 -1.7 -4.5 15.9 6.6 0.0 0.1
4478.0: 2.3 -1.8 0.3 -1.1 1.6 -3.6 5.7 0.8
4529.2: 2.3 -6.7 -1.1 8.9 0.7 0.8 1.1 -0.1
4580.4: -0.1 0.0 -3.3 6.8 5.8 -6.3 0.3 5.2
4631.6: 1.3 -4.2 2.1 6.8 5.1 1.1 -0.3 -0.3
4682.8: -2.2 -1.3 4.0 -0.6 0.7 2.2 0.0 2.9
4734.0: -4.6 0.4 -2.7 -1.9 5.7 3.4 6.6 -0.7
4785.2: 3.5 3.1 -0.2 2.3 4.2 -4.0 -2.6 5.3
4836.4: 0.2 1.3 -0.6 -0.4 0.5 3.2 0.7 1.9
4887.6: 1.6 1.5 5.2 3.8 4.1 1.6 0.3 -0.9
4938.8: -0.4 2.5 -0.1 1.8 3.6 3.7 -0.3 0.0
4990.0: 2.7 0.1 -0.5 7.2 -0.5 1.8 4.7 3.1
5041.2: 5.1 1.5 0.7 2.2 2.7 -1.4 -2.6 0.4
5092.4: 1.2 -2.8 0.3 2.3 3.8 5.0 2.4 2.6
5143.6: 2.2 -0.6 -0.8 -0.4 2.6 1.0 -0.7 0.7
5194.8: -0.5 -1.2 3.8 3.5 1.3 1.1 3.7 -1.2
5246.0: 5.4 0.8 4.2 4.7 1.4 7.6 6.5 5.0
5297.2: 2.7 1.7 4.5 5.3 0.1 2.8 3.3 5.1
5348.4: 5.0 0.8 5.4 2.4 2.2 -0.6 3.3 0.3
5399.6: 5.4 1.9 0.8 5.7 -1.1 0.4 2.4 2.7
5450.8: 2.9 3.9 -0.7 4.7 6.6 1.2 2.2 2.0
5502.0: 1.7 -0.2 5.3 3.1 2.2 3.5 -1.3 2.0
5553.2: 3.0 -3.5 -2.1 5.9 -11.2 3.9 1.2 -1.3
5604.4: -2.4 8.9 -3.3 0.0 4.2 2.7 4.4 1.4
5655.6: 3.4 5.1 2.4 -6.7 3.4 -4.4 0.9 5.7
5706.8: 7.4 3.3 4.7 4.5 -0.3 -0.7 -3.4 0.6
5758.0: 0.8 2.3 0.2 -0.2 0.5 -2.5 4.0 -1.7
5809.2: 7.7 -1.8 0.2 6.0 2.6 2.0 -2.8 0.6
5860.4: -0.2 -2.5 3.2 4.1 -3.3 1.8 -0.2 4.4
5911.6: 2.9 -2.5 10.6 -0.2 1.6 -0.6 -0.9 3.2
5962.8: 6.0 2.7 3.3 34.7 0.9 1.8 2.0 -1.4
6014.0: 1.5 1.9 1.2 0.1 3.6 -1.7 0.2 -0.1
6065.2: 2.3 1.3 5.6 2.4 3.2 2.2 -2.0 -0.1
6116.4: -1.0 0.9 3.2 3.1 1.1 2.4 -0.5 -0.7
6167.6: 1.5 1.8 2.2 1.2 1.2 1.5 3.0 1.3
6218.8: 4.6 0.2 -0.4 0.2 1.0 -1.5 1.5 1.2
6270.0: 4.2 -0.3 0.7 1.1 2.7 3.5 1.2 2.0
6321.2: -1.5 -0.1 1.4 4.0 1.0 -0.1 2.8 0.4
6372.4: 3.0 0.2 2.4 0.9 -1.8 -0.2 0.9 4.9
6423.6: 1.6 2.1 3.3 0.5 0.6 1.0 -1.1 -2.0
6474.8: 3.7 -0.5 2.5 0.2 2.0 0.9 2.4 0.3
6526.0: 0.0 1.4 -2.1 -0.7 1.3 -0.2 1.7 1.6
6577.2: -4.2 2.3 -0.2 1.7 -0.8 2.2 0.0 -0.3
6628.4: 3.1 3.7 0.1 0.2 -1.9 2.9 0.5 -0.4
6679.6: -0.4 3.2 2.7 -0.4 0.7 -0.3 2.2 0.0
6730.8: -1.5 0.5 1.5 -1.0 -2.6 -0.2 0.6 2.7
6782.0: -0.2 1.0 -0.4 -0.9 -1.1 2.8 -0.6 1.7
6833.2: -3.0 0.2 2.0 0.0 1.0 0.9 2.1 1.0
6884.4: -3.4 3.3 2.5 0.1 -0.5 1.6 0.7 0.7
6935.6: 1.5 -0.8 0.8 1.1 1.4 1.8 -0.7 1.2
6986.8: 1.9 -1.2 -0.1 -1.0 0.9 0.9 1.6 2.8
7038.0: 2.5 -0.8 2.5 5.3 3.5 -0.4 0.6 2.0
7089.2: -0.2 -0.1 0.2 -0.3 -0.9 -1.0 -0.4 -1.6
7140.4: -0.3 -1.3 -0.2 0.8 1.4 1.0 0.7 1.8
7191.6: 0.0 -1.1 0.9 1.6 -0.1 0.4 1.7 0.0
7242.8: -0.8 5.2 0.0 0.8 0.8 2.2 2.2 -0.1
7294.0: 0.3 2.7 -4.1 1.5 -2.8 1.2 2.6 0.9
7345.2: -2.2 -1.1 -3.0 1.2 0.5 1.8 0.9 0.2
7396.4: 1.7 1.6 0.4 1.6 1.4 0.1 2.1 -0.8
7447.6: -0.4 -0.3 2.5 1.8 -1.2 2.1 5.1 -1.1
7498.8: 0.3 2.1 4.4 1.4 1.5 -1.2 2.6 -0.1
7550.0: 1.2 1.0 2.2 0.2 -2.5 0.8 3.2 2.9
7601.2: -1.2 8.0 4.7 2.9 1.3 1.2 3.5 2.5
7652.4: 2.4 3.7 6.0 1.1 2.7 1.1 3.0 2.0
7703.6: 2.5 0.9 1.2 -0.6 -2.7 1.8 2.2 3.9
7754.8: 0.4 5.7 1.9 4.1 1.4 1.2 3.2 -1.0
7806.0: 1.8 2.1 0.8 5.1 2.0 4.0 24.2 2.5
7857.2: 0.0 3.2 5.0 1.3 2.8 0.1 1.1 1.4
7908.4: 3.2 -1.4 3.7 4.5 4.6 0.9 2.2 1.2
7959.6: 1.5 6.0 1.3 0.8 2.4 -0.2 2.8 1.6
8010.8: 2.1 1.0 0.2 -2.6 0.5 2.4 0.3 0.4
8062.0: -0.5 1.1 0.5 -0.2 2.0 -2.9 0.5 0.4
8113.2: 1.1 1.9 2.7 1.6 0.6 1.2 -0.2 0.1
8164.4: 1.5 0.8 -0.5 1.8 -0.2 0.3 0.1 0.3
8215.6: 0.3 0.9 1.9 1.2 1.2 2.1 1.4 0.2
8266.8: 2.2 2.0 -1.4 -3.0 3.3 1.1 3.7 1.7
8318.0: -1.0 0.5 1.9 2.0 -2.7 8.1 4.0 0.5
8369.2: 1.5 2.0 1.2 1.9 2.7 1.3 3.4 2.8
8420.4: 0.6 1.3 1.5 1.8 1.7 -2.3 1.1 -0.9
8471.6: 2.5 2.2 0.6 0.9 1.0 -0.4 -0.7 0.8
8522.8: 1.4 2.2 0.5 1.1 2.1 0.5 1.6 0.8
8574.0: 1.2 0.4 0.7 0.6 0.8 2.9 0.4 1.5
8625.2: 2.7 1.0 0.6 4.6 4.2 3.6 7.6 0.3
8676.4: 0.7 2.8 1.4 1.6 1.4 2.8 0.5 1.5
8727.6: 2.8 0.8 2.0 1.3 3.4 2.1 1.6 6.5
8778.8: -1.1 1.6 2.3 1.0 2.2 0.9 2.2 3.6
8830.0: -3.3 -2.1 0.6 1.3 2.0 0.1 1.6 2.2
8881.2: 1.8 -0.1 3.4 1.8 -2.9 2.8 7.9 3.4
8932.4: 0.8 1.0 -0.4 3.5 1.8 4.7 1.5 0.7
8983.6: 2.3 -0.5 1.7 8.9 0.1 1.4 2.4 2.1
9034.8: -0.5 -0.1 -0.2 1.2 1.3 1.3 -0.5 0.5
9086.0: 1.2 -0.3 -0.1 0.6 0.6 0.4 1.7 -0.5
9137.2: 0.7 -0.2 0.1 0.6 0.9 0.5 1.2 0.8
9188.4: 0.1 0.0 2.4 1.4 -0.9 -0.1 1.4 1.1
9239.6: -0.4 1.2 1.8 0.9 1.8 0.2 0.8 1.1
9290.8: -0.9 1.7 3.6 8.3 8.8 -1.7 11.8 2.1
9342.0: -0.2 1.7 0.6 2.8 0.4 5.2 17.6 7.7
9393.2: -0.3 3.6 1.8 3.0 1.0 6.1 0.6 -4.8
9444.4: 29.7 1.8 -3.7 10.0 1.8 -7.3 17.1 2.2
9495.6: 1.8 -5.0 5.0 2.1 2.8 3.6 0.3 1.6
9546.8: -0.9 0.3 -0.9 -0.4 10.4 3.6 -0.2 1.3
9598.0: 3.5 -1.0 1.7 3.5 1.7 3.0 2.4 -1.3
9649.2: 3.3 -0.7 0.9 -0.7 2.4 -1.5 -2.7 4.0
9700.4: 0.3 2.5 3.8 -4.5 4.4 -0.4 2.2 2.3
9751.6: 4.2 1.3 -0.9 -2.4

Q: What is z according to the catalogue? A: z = 0.19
